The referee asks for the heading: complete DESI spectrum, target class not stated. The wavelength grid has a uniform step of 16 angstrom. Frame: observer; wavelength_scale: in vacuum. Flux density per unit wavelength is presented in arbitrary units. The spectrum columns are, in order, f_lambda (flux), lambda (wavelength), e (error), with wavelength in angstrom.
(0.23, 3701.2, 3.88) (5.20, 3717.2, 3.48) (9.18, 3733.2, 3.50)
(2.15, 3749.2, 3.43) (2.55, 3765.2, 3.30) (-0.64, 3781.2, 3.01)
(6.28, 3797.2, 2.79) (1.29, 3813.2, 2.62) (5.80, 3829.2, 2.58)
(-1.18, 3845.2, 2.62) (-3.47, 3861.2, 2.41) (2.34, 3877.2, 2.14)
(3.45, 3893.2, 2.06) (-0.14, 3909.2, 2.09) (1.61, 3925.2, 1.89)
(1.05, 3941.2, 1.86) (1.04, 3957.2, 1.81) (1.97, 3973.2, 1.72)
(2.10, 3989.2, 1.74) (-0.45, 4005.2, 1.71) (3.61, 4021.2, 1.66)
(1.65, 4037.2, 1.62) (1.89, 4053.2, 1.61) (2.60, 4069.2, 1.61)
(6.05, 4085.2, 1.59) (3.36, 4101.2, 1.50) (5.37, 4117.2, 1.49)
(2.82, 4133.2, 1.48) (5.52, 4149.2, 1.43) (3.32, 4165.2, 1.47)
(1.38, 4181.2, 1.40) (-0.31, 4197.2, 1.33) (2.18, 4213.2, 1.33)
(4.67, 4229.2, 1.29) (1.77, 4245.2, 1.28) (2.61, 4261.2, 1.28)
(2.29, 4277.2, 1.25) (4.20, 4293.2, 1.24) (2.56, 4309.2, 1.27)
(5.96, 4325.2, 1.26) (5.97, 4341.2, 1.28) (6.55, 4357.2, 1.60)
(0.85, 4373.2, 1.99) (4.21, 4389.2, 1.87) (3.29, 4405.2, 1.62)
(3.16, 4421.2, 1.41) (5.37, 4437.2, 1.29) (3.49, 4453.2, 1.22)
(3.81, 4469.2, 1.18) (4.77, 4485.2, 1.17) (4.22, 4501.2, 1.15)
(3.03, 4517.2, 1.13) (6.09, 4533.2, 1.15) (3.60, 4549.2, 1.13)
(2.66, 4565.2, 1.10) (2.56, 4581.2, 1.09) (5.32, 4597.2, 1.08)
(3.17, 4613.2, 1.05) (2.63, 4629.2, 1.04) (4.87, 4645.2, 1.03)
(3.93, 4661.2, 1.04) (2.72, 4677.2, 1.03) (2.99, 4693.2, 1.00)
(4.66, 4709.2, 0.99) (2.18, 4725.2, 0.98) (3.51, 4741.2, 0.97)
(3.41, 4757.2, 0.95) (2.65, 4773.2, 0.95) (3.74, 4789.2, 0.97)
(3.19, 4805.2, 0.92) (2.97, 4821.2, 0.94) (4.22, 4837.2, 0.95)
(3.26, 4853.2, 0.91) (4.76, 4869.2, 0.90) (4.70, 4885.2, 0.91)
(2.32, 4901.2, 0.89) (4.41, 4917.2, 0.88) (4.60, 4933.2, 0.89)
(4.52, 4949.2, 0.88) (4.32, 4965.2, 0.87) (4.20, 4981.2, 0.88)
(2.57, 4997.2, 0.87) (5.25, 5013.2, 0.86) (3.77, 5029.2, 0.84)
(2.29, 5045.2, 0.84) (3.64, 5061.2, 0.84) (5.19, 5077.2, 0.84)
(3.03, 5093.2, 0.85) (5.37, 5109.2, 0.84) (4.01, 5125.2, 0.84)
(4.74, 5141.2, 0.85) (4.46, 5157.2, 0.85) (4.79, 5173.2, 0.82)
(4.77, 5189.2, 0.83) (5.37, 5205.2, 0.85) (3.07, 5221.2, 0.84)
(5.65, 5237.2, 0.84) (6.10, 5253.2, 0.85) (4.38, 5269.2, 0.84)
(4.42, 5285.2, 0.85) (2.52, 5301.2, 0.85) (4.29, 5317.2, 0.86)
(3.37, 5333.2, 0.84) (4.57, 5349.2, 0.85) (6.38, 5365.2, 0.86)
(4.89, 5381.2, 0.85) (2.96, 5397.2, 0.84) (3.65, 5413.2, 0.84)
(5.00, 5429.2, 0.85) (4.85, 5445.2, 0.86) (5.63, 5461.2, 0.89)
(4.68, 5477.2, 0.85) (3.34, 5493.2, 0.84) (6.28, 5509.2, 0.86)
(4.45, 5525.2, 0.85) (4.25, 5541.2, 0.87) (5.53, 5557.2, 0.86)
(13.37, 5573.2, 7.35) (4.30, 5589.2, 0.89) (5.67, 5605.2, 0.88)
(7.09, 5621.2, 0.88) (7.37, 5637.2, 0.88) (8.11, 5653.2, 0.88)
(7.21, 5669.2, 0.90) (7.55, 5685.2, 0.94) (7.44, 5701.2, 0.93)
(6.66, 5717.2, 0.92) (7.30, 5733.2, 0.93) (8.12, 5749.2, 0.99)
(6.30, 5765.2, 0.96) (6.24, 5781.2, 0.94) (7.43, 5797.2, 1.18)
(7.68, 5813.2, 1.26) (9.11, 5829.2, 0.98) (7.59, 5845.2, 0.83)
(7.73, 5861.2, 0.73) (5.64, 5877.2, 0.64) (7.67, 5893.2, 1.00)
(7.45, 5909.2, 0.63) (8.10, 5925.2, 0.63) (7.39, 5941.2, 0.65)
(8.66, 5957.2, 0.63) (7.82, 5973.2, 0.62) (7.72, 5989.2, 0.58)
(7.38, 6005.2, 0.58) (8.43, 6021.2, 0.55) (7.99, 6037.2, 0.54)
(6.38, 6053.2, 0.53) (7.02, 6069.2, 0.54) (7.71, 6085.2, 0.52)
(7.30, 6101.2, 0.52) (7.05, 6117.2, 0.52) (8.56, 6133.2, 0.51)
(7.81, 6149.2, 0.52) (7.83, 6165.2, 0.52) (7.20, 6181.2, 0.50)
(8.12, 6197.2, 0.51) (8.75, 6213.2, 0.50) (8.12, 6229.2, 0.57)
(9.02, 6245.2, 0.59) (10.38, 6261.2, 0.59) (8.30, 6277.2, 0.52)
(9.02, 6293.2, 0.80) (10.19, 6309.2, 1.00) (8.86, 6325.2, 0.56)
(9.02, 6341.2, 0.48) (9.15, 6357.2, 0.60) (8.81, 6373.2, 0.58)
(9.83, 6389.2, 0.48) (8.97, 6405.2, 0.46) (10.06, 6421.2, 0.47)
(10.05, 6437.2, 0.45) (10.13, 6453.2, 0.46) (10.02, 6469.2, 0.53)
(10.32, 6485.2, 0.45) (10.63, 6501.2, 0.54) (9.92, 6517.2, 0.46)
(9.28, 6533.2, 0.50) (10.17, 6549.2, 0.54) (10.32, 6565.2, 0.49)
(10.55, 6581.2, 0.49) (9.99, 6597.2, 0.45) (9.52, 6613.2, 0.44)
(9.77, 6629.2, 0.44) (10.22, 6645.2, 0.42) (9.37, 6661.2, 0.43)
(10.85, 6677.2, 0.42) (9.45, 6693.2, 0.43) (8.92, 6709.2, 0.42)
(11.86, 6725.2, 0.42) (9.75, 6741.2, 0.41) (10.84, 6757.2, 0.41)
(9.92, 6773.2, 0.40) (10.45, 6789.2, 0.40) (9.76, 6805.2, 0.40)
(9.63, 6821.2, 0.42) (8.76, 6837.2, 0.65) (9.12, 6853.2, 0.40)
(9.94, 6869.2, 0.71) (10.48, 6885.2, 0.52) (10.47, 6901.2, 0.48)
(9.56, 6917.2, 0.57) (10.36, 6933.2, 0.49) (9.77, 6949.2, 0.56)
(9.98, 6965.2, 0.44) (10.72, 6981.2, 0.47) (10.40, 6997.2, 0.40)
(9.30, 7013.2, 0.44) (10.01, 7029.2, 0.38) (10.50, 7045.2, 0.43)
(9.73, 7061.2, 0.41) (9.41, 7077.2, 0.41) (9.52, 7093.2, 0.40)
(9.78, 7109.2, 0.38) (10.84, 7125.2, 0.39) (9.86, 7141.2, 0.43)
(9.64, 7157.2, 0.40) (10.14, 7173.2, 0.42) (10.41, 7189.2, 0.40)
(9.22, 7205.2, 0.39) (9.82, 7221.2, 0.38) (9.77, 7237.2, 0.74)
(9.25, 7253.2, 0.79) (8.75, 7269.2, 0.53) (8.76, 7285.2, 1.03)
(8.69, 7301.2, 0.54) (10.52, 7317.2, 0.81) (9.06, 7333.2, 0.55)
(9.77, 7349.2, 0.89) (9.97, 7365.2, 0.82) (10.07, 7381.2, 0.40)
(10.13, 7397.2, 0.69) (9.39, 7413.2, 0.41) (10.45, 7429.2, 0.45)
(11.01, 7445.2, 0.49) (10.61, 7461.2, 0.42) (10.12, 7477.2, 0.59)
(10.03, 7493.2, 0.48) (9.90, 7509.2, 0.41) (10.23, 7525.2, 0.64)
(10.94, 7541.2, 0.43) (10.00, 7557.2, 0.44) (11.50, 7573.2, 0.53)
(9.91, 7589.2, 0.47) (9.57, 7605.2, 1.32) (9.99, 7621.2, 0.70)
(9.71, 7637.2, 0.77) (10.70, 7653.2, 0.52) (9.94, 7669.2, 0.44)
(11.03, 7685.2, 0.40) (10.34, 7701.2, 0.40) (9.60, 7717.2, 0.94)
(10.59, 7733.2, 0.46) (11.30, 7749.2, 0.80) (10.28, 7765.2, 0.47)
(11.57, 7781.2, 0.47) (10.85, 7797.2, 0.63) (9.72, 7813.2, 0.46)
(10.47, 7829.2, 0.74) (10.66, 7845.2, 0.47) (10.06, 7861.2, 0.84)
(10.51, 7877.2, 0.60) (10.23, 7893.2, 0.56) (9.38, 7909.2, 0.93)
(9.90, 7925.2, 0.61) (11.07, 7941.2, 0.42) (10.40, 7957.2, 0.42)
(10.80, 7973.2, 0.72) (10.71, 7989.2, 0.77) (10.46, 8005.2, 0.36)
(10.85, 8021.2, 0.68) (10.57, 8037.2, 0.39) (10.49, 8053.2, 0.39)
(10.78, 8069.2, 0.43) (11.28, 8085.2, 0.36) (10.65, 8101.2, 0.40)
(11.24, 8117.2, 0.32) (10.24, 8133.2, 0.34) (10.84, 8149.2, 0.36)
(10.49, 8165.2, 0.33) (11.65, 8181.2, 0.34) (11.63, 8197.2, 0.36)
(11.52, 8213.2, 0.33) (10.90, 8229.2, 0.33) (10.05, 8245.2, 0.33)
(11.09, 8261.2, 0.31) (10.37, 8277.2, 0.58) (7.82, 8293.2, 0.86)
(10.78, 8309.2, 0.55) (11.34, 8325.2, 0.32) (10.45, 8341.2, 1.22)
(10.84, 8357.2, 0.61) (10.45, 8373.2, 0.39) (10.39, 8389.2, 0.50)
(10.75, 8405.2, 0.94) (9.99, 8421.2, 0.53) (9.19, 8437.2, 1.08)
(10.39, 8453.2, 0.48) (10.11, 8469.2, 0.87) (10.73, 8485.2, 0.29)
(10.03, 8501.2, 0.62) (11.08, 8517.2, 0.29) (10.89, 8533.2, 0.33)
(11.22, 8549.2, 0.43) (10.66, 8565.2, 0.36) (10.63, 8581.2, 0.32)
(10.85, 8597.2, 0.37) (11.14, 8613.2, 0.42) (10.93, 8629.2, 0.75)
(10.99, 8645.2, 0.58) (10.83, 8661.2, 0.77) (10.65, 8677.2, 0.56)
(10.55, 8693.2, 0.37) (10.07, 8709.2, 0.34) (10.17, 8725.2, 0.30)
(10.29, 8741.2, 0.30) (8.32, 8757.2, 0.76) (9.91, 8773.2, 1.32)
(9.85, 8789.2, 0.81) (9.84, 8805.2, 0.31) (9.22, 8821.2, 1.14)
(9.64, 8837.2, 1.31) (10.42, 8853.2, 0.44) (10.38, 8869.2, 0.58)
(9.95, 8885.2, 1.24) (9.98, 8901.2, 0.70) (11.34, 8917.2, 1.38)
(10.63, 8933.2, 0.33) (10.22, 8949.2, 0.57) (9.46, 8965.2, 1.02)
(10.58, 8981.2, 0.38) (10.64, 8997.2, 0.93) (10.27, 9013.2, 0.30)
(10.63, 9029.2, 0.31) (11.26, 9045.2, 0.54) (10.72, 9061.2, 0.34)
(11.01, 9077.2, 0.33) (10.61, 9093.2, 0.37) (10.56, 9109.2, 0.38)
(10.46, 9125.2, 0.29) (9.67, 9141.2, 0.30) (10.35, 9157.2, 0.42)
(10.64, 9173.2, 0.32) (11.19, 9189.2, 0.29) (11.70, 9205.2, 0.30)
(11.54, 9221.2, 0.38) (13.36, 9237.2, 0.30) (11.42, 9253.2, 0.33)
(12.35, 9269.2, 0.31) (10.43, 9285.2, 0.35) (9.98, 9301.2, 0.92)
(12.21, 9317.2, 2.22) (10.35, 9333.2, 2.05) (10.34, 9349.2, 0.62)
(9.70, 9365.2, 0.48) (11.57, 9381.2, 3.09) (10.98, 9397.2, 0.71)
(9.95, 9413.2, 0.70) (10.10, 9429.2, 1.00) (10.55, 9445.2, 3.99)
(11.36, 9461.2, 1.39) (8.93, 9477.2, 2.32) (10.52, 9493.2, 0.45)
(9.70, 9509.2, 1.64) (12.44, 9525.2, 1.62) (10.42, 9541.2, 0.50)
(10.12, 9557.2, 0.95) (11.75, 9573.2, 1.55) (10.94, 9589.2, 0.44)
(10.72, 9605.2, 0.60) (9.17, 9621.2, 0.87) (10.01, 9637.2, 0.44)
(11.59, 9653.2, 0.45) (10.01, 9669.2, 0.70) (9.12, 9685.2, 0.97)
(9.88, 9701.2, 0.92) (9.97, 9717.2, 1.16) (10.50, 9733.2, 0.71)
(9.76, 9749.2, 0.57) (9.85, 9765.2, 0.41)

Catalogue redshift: 0.407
